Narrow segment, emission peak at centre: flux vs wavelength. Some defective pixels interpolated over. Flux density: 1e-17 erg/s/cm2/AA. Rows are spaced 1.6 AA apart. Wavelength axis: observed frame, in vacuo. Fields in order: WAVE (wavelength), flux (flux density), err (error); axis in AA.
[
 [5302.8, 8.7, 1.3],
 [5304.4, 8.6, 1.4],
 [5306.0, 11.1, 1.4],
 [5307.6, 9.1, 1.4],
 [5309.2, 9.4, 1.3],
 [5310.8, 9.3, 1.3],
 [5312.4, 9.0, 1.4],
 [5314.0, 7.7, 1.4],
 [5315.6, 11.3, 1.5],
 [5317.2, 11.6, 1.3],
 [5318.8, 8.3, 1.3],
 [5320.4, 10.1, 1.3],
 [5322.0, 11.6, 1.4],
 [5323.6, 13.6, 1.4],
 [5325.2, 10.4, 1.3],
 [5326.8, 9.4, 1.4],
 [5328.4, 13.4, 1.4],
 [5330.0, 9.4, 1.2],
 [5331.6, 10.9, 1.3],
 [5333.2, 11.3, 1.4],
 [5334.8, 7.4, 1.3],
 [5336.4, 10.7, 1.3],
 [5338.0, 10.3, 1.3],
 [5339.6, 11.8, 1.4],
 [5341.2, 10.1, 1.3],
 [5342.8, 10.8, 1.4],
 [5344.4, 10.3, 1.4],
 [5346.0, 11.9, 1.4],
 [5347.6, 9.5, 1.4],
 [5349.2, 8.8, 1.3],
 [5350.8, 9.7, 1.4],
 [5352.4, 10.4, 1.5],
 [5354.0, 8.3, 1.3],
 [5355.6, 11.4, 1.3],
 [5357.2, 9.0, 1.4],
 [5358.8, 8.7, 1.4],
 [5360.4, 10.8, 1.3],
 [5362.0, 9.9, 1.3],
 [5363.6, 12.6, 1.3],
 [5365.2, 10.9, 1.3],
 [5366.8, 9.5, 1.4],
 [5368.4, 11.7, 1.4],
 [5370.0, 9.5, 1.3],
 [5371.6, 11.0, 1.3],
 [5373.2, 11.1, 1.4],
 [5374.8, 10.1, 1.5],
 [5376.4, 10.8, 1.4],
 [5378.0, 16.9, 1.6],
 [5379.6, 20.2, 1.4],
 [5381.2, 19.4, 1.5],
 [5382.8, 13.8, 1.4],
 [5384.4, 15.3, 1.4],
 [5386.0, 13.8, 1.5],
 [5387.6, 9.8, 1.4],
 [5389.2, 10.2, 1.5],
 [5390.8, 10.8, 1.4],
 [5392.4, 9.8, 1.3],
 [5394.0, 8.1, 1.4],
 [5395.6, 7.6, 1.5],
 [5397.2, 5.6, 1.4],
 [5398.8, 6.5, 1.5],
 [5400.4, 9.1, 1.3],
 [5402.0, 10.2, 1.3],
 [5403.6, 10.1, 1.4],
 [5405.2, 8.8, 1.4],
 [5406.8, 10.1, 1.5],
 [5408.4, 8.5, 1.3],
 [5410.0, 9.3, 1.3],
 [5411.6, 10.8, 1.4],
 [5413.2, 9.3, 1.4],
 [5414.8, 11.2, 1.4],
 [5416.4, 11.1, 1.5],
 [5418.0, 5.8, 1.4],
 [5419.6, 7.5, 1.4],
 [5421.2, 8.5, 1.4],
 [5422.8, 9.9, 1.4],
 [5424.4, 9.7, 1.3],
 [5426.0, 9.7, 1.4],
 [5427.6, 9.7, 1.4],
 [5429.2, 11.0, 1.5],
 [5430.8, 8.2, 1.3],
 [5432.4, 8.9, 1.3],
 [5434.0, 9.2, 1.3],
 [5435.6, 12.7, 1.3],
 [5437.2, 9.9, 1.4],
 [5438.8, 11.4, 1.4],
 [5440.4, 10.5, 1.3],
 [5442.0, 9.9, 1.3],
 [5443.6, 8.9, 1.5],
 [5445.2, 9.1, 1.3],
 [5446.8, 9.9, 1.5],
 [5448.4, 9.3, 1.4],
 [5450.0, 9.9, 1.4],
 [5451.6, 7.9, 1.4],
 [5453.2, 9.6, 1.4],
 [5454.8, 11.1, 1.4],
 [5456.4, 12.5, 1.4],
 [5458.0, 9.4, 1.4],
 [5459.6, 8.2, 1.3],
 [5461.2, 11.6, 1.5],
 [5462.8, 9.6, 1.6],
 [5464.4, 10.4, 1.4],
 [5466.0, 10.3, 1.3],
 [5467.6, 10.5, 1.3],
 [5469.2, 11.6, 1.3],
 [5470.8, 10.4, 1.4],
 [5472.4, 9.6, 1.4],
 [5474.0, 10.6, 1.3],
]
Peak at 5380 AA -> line [O III] 5007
